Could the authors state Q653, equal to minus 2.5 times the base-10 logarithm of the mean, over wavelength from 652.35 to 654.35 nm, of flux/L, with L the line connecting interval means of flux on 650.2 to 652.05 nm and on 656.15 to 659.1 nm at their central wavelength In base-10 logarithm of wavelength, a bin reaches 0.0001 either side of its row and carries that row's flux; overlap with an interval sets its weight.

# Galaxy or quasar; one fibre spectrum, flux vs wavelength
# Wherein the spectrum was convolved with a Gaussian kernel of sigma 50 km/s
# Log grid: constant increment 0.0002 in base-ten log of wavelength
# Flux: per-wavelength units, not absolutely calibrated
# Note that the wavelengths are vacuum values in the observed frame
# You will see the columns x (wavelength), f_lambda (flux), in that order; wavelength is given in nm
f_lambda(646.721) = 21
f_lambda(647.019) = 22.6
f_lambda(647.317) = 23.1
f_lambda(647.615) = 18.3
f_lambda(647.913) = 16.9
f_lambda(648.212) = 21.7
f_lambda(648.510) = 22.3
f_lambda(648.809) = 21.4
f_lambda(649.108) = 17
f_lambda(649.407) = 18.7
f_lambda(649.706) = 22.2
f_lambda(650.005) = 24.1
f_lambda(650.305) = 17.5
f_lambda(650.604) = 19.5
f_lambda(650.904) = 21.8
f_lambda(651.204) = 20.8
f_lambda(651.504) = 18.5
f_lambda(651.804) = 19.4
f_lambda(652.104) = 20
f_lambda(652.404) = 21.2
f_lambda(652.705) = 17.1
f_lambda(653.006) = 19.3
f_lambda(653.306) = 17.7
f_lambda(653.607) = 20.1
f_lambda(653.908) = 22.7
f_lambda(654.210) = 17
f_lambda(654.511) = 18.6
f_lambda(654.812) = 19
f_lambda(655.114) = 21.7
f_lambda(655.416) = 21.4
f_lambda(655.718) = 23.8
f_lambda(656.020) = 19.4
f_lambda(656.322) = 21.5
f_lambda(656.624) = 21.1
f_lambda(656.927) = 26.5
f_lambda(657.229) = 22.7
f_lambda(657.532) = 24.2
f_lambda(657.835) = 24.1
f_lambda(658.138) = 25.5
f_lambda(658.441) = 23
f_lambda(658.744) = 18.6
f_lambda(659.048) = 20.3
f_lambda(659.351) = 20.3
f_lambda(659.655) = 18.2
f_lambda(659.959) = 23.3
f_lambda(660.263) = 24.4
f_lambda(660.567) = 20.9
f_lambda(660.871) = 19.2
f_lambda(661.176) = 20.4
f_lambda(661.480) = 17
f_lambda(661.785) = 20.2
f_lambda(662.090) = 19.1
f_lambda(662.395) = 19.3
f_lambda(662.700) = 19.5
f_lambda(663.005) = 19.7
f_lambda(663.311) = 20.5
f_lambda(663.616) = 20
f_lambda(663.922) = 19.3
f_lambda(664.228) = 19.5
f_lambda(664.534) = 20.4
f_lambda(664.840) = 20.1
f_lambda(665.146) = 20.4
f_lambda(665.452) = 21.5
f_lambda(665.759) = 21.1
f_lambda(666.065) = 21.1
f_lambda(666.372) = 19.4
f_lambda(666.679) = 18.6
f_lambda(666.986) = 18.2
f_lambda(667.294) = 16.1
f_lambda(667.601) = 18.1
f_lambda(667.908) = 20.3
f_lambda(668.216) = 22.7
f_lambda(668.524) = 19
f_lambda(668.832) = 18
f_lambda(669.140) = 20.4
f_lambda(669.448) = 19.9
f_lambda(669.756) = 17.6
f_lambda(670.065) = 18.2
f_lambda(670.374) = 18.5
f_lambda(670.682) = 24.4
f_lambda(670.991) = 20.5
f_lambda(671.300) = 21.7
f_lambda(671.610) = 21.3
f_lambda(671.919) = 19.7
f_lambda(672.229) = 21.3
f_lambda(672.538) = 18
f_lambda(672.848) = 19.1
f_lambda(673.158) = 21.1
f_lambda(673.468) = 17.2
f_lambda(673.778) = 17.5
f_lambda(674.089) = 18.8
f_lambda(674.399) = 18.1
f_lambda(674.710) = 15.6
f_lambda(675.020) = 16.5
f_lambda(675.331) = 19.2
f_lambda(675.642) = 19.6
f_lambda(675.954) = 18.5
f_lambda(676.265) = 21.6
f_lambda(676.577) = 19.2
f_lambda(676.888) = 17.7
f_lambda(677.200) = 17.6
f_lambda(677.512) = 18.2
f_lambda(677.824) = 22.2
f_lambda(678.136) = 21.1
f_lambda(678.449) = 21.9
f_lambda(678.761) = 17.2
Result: 0.08 mag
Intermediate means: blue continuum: 19.7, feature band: 19.2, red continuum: 22.8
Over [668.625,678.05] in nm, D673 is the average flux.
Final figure 19.3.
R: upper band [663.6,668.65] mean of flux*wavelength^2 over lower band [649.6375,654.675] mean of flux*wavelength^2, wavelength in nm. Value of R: 1.0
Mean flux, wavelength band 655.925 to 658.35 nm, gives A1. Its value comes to 23.2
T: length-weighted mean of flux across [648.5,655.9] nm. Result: 20.1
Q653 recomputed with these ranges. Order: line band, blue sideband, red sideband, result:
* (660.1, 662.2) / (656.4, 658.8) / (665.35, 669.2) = 0.09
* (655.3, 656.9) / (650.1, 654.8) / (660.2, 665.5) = -0.11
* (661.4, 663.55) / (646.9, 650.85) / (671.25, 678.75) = 0.02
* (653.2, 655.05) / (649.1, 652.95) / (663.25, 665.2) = 0.03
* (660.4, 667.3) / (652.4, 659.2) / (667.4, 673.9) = 0.04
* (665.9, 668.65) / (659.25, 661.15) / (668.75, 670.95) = 0.04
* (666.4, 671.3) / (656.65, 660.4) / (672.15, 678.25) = 0.04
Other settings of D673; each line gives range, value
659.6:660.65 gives 22.1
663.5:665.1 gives 19.9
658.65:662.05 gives 20.2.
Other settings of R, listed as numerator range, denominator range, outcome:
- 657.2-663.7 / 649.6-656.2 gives 1.06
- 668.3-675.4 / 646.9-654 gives 1.02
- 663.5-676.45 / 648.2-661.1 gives 0.98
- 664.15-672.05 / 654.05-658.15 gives 0.95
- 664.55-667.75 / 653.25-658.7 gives 0.93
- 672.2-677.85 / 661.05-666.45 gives 0.97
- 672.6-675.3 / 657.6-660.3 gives 0.86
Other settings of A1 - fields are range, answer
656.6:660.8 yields 22.3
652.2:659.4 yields 21.1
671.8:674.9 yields 18.6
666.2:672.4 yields 19.7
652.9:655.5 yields 19.7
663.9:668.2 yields 19.7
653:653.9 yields 19.6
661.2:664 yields 19.4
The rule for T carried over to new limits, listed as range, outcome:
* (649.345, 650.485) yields 20.7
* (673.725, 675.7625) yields 17.9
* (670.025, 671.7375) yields 20.9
